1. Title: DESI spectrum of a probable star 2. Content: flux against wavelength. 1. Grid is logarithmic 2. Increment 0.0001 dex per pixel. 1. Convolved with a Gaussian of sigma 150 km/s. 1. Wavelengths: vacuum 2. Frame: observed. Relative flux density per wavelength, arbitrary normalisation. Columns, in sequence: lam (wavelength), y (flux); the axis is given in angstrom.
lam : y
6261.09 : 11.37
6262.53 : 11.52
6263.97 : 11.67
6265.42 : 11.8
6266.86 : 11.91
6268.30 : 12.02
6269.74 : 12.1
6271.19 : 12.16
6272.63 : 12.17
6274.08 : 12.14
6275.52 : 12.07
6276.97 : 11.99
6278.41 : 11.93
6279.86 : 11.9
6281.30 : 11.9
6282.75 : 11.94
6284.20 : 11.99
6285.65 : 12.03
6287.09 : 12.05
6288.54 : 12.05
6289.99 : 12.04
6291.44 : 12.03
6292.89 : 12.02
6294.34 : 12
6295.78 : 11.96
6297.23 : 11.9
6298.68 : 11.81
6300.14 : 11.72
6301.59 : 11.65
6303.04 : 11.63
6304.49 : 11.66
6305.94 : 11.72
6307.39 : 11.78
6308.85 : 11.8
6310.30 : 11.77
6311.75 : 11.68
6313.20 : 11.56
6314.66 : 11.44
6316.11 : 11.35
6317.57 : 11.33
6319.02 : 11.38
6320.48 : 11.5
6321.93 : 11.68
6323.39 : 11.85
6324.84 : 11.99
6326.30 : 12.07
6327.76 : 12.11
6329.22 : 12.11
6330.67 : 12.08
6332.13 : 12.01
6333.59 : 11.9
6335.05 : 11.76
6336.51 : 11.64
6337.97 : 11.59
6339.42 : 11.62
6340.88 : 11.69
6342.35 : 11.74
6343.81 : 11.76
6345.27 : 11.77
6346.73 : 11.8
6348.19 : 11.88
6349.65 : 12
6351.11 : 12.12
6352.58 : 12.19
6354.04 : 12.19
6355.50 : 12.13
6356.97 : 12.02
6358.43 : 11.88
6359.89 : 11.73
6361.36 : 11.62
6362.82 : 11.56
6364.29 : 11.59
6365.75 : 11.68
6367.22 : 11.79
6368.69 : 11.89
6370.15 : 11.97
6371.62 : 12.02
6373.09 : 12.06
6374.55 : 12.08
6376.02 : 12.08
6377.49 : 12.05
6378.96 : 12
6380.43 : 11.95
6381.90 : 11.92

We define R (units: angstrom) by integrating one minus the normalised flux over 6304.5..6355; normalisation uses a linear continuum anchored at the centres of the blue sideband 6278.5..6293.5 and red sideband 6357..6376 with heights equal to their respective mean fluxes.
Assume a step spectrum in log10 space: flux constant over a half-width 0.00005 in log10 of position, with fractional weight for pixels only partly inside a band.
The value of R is 0.5 angstrom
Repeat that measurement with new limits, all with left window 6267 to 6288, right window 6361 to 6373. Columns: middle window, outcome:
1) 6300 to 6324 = 0.6 angstrom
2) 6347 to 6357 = -0.2 angstrom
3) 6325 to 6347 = 0.0 angstrom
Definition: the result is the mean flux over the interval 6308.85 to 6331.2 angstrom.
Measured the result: 11.7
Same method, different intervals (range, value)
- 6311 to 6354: 11.8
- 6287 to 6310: 11.9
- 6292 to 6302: 11.9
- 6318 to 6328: 11.8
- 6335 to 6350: 11.7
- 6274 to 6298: 12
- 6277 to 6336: 11.8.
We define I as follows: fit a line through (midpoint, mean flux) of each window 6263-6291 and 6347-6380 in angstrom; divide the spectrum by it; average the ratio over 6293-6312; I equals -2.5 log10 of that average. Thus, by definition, 0.02 mag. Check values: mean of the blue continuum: 12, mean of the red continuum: 11.9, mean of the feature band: 11.8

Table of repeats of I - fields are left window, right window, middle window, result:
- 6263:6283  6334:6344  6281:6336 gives 0.00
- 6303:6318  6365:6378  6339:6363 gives 0.00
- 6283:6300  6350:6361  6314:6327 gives 0.03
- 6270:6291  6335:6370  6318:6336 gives 0.00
